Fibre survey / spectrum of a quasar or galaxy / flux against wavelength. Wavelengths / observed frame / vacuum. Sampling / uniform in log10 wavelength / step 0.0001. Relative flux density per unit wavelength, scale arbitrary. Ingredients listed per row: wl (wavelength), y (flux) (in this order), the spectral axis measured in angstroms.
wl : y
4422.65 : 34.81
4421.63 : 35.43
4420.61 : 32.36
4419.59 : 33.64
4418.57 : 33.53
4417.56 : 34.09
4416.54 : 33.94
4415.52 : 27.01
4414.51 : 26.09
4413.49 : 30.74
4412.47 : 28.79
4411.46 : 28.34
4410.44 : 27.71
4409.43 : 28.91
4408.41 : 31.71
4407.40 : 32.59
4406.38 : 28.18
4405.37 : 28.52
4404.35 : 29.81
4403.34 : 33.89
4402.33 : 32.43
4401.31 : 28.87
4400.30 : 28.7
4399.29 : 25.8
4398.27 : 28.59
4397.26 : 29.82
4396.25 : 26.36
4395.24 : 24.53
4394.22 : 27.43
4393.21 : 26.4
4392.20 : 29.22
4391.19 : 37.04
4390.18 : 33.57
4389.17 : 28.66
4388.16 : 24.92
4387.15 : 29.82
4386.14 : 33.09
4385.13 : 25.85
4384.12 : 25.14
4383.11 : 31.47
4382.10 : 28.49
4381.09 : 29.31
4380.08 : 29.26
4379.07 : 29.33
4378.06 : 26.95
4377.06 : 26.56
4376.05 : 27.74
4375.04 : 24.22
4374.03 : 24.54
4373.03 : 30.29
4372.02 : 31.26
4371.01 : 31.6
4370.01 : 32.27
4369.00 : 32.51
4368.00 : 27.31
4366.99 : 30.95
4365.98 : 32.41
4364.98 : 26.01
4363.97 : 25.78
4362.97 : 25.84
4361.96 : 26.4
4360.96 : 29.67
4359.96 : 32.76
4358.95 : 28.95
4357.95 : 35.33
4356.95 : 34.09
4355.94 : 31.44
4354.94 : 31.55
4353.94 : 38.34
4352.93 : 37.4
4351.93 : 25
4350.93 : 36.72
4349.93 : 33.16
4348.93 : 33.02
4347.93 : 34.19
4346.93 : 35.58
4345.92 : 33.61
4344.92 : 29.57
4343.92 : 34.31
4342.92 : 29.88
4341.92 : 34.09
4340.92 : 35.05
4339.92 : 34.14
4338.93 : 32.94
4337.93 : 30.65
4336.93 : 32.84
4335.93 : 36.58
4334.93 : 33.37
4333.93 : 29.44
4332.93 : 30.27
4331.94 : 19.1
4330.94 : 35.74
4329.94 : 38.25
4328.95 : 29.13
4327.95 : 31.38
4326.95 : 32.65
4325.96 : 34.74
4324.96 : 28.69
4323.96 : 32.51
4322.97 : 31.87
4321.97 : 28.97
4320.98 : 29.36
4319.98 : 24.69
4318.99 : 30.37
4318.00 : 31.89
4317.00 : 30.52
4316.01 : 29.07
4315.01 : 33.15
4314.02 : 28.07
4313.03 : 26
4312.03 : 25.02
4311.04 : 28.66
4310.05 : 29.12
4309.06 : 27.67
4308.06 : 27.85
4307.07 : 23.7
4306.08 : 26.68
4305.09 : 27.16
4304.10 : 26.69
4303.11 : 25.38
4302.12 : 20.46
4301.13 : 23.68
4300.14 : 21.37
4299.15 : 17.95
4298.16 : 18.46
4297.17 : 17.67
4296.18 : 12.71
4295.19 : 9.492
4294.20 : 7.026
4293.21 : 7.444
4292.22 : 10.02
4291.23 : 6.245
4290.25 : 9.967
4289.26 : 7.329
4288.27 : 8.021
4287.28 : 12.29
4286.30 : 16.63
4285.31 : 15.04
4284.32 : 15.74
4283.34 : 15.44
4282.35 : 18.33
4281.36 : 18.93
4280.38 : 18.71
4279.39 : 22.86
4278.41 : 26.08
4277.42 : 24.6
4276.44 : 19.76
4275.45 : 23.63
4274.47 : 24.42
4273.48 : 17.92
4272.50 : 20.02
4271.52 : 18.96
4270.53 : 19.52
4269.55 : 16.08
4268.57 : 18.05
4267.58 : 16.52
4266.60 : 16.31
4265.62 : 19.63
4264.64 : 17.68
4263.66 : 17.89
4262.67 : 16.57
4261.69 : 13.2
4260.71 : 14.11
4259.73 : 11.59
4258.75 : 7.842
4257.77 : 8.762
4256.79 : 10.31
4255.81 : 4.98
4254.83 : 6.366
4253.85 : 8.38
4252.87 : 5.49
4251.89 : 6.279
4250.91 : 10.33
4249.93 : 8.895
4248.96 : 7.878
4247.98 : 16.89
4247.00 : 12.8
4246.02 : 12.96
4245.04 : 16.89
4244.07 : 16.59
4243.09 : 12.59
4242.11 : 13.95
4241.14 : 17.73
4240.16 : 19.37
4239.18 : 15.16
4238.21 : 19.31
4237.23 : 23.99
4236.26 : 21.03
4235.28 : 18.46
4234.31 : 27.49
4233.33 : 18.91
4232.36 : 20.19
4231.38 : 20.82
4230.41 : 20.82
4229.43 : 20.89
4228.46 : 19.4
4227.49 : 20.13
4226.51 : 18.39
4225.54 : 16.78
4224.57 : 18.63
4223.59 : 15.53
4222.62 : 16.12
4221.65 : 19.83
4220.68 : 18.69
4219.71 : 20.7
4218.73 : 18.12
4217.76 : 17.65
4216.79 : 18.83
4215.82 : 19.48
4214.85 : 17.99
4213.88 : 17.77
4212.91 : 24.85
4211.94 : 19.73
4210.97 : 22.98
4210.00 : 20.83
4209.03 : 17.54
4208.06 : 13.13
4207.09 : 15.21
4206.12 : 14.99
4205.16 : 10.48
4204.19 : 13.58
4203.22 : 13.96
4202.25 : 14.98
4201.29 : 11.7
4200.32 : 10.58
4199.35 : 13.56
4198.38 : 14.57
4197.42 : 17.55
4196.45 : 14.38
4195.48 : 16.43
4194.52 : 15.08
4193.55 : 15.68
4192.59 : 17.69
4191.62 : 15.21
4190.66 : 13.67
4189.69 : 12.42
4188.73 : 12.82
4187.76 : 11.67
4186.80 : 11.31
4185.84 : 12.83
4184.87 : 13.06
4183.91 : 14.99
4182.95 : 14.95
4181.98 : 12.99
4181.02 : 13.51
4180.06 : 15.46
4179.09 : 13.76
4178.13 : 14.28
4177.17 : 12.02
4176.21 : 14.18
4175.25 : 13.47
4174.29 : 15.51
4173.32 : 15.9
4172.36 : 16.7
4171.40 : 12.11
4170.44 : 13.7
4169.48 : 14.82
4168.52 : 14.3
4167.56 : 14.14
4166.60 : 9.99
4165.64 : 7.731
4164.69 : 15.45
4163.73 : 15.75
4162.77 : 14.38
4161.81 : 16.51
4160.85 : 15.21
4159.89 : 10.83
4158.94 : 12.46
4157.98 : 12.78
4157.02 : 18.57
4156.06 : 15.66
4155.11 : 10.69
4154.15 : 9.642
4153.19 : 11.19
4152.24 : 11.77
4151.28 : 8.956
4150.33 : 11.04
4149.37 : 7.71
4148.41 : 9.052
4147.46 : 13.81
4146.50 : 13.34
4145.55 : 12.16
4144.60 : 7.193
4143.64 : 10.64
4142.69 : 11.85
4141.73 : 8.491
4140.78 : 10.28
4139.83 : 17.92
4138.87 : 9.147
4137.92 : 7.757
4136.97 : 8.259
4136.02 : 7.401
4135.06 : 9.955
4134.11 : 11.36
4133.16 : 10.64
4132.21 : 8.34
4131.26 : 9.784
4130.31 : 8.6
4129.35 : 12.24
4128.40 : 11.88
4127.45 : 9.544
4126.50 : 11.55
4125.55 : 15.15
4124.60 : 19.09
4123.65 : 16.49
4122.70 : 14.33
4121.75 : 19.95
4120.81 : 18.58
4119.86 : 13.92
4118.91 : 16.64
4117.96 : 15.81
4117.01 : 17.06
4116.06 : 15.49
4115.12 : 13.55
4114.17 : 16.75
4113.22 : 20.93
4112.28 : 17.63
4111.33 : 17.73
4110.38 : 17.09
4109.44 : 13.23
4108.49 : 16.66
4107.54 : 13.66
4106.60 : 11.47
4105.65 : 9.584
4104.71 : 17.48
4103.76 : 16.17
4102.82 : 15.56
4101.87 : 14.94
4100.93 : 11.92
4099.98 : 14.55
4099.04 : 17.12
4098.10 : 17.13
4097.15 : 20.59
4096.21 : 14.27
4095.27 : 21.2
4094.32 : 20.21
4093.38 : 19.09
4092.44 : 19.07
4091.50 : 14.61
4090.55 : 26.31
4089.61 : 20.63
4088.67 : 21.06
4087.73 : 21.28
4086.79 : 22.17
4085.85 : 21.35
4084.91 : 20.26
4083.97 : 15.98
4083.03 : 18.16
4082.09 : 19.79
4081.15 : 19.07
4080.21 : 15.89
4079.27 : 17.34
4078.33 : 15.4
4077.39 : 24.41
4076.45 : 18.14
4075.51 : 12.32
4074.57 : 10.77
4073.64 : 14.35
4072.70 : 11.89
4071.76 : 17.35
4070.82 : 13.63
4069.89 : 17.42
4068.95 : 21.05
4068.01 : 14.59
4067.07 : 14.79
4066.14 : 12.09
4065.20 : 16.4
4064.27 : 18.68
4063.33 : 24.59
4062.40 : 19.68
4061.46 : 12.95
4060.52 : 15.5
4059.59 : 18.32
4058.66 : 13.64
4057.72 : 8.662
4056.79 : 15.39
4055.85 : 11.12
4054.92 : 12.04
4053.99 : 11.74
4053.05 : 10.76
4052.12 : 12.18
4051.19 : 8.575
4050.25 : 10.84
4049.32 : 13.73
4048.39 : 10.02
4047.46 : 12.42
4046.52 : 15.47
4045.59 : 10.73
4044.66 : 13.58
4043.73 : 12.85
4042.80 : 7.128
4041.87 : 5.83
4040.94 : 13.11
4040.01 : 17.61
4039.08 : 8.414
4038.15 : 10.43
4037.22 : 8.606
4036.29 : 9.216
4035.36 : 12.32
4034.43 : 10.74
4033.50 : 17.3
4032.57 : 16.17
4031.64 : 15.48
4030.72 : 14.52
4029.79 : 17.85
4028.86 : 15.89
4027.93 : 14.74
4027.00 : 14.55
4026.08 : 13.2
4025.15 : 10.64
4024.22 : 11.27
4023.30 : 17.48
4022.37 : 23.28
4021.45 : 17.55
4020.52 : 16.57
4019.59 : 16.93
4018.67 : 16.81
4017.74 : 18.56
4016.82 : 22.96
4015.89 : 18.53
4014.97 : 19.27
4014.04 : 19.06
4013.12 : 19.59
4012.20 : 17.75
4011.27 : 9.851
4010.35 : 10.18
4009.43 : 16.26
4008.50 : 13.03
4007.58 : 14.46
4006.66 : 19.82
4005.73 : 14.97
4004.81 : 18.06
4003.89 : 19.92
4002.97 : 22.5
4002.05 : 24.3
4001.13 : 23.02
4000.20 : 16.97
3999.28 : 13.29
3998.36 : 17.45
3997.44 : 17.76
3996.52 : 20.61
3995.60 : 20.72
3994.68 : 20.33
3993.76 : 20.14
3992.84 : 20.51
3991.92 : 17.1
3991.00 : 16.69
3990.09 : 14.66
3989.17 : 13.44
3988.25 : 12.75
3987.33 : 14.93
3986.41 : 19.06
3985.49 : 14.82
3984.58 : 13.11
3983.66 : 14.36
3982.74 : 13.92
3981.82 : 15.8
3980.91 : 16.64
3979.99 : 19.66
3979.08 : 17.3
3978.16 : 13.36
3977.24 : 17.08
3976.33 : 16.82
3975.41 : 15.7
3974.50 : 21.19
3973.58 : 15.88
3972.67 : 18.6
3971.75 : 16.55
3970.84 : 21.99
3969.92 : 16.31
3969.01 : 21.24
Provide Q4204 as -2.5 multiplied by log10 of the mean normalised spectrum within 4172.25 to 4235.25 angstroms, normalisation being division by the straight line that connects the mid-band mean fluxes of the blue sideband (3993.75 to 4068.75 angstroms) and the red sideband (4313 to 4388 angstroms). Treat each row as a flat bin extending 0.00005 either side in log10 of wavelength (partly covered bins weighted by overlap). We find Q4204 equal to 0.40 mag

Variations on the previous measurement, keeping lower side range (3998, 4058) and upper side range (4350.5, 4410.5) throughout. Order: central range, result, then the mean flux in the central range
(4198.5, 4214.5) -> 0.36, 16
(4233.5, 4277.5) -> 0.49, 15.4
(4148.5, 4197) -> 0.47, 13.5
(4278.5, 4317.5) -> 0.31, 19.7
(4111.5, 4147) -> 0.41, 13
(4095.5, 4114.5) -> 0.14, 15.8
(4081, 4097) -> -0.14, 19.7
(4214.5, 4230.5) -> 0.22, 18.7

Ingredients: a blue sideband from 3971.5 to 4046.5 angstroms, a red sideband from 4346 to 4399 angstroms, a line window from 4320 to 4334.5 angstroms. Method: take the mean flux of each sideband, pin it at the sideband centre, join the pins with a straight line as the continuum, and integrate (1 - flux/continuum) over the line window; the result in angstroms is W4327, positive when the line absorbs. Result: -1.3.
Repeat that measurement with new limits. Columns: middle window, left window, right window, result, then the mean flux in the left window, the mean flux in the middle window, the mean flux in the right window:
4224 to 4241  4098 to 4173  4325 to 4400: 0.59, 13.3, 19.9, 30.5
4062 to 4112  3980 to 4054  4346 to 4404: 2.73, 15.3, 17.2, 30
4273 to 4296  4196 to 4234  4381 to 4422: 6.80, 17.5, 15.4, 29.8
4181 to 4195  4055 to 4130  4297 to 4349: 5.09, 16.4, 13.9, 29.4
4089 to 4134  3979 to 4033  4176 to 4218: 1.11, 16.9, 15.6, 15.2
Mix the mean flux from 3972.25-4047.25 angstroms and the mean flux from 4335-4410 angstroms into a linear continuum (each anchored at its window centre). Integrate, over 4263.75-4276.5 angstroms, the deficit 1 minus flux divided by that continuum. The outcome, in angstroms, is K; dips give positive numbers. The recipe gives 3.5 angstroms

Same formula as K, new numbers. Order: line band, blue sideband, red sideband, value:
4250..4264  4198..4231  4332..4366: 7.6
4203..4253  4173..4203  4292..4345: 2.0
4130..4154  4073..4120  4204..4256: 9.5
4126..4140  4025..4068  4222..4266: 4.0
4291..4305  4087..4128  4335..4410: 5.3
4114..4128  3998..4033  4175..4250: 0.9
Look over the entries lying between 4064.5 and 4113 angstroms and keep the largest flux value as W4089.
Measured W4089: 26.31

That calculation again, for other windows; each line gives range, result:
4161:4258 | 27.49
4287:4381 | 38.34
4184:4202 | 17.69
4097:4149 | 20.93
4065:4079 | 24.41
